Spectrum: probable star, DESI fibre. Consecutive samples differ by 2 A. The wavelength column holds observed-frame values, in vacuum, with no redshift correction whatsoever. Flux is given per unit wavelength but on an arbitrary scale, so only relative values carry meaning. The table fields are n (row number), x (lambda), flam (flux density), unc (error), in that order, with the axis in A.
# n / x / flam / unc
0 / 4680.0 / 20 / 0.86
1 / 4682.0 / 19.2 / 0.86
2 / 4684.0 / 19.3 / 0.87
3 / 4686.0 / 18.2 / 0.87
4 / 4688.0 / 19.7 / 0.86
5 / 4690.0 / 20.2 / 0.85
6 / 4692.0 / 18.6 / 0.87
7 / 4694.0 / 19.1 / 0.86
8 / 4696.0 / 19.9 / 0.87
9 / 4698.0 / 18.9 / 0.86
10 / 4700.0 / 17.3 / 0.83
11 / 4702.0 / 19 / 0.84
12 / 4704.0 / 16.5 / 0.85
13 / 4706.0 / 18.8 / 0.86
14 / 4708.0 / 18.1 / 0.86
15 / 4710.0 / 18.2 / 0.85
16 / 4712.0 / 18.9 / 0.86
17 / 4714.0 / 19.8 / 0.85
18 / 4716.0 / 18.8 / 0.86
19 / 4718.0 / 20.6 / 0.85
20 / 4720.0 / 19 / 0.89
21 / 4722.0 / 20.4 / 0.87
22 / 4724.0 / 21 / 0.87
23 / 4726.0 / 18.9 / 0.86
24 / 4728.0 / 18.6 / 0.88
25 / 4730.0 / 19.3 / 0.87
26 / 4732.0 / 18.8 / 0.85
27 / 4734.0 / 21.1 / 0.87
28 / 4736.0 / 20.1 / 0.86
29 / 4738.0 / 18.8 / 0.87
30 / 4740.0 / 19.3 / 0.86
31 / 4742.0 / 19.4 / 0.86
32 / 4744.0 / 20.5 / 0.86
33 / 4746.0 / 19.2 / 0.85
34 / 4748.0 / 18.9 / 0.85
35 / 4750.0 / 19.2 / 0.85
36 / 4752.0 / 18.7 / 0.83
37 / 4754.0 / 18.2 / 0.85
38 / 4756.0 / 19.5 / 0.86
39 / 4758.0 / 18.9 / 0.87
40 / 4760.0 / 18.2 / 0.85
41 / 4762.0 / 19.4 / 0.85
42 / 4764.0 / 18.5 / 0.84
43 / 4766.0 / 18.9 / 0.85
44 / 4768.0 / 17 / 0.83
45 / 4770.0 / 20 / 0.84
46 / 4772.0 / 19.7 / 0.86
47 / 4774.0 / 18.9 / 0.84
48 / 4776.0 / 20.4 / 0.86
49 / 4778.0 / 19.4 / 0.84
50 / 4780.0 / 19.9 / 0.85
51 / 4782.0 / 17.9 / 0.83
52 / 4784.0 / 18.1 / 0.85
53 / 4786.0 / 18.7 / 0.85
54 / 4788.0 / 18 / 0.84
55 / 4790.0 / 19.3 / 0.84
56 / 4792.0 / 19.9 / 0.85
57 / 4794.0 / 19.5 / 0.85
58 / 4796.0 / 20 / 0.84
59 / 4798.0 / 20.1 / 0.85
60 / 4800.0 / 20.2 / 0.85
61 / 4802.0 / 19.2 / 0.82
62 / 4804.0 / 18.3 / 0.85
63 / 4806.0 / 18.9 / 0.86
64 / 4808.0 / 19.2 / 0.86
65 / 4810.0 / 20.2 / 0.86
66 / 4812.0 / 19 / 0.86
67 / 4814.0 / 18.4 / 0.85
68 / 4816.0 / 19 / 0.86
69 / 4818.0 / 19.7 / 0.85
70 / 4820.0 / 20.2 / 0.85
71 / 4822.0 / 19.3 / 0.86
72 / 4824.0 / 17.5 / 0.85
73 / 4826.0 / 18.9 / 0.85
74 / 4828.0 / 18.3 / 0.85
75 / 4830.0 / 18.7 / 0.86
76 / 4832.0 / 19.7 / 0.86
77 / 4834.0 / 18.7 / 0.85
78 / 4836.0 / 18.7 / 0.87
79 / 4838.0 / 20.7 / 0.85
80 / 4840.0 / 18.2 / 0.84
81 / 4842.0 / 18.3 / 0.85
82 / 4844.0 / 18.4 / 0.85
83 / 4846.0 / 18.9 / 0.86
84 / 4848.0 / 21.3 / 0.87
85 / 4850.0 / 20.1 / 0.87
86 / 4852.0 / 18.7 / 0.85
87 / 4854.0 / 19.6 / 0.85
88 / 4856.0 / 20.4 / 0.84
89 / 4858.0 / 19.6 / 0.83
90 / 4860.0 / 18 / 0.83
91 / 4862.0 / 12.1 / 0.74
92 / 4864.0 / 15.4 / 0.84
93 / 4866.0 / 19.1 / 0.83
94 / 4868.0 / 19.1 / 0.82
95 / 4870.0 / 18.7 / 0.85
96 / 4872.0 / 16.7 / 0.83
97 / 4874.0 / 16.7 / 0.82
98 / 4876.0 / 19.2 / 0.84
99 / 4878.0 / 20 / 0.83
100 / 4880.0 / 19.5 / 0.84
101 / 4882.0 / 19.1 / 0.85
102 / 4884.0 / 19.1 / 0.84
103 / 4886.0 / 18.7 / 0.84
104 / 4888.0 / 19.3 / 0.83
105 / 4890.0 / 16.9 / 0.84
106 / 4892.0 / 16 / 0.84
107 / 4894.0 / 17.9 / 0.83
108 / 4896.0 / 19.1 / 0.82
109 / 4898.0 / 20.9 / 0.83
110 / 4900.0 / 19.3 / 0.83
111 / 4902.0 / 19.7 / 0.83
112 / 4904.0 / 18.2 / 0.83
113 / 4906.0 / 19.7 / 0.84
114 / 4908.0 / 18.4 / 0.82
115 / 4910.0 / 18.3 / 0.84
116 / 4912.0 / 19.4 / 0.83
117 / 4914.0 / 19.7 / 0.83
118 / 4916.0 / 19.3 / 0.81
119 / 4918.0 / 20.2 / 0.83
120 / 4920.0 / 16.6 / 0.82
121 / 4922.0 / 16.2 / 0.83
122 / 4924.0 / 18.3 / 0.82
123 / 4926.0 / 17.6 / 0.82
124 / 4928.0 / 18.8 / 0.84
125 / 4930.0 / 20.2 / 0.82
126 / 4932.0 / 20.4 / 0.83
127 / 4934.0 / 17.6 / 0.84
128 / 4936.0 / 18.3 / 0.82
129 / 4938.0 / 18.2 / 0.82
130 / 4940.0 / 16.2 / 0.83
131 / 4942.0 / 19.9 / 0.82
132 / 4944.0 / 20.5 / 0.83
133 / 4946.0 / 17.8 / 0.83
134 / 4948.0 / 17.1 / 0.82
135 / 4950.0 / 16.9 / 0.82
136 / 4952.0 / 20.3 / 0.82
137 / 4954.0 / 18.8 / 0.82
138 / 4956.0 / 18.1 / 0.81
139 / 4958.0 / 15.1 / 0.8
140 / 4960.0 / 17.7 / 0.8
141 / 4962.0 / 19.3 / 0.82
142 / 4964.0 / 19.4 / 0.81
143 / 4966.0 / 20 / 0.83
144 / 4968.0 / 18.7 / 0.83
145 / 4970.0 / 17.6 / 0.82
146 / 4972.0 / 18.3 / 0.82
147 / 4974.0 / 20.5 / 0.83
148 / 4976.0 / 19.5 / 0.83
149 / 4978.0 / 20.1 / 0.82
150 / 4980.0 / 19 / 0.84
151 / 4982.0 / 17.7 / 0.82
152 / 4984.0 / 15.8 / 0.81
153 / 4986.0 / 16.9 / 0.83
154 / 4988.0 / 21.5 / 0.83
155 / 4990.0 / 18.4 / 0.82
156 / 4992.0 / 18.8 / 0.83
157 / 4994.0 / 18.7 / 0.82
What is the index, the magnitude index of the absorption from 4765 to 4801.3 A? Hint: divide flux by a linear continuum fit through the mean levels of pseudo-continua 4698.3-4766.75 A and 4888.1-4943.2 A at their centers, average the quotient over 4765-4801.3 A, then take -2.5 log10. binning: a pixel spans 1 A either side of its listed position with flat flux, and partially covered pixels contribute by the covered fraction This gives -0.02 mag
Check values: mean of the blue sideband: 19.1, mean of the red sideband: 18.6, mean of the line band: 19.2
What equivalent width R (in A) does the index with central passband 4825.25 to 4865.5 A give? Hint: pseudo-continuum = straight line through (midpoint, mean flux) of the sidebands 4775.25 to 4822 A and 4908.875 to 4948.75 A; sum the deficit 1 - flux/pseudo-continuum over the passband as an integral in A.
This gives 0.8 A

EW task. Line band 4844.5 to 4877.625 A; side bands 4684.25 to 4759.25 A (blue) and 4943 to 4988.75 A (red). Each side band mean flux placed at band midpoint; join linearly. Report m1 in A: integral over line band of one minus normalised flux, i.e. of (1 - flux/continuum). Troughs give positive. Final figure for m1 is 0.7 A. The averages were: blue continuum 19.1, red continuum 18.5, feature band 18.4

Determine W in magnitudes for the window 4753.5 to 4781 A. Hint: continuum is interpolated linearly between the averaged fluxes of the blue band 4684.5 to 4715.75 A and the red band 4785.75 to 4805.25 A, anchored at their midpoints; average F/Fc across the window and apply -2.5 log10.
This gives 0.00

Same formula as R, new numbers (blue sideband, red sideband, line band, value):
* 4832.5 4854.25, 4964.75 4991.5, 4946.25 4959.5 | 0.8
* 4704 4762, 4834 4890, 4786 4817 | -0.6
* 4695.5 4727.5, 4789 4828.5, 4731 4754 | -0.4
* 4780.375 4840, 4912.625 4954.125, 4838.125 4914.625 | 0.6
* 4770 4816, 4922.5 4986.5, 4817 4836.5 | 0.1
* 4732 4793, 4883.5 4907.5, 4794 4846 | -0.4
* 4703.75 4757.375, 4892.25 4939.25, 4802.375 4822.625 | -0.2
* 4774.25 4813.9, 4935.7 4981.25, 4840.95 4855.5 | -0.3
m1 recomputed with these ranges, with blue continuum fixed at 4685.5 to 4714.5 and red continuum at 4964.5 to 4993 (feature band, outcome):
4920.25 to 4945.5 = 0.4 A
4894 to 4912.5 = -0.4 A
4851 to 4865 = 0.8 A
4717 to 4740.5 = -1.2 A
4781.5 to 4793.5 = 0.0 A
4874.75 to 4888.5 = -0.3 A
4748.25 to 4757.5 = -0.1 A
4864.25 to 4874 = 0.4 A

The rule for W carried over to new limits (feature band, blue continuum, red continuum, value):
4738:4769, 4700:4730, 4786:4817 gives 0.01 mag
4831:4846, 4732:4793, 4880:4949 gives 0.00 mag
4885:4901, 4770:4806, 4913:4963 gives 0.01 mag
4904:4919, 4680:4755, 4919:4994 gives -0.04 mag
